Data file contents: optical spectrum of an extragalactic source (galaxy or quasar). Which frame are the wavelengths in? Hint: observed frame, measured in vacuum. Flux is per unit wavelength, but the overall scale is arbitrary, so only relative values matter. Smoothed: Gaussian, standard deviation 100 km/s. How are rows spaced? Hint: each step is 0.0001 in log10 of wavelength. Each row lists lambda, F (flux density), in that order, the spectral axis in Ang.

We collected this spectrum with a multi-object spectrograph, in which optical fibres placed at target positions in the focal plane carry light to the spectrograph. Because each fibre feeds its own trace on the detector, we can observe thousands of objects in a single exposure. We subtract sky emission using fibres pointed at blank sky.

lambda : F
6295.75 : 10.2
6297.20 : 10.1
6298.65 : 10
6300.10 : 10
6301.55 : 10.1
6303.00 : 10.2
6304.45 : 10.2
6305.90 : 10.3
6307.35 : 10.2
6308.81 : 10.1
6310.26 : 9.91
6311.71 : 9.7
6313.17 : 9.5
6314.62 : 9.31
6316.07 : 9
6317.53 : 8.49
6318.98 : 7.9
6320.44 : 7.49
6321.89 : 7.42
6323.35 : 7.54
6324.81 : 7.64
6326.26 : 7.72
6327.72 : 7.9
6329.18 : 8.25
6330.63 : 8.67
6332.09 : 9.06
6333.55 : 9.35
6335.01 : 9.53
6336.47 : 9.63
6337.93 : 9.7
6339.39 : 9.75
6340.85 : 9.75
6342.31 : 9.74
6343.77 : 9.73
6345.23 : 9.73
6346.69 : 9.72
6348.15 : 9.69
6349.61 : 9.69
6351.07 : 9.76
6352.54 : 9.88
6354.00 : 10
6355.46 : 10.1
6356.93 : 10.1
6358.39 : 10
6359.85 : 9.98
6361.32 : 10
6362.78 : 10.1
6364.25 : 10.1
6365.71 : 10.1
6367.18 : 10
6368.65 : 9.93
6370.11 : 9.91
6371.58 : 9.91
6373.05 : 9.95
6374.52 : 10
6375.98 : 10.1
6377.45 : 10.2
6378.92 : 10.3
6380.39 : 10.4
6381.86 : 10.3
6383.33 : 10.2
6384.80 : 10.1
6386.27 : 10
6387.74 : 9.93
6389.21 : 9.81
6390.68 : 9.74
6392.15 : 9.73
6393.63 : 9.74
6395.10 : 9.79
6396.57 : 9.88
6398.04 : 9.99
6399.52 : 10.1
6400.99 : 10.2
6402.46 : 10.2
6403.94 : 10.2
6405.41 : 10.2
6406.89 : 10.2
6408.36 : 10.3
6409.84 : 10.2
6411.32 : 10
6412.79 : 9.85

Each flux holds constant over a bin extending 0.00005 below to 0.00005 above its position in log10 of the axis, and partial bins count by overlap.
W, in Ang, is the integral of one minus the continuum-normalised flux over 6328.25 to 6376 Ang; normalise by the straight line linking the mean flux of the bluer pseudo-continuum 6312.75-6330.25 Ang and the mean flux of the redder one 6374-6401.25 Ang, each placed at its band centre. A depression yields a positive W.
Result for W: -3.8 Ang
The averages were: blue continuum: 8.17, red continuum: 10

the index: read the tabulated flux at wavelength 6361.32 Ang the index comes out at 10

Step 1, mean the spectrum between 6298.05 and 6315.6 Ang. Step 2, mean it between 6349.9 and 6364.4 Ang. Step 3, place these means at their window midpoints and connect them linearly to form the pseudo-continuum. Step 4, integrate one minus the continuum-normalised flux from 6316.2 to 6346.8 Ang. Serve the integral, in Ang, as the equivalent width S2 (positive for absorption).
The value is 3.6 Ang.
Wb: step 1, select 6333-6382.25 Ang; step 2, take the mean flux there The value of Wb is 9.92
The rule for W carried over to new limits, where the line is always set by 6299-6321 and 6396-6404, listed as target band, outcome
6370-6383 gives -0.3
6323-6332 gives 1.5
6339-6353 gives 0.0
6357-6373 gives -0.2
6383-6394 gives 0.1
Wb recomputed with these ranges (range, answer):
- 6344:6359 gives 9.86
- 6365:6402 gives 10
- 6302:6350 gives 9.17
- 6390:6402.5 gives 9.92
